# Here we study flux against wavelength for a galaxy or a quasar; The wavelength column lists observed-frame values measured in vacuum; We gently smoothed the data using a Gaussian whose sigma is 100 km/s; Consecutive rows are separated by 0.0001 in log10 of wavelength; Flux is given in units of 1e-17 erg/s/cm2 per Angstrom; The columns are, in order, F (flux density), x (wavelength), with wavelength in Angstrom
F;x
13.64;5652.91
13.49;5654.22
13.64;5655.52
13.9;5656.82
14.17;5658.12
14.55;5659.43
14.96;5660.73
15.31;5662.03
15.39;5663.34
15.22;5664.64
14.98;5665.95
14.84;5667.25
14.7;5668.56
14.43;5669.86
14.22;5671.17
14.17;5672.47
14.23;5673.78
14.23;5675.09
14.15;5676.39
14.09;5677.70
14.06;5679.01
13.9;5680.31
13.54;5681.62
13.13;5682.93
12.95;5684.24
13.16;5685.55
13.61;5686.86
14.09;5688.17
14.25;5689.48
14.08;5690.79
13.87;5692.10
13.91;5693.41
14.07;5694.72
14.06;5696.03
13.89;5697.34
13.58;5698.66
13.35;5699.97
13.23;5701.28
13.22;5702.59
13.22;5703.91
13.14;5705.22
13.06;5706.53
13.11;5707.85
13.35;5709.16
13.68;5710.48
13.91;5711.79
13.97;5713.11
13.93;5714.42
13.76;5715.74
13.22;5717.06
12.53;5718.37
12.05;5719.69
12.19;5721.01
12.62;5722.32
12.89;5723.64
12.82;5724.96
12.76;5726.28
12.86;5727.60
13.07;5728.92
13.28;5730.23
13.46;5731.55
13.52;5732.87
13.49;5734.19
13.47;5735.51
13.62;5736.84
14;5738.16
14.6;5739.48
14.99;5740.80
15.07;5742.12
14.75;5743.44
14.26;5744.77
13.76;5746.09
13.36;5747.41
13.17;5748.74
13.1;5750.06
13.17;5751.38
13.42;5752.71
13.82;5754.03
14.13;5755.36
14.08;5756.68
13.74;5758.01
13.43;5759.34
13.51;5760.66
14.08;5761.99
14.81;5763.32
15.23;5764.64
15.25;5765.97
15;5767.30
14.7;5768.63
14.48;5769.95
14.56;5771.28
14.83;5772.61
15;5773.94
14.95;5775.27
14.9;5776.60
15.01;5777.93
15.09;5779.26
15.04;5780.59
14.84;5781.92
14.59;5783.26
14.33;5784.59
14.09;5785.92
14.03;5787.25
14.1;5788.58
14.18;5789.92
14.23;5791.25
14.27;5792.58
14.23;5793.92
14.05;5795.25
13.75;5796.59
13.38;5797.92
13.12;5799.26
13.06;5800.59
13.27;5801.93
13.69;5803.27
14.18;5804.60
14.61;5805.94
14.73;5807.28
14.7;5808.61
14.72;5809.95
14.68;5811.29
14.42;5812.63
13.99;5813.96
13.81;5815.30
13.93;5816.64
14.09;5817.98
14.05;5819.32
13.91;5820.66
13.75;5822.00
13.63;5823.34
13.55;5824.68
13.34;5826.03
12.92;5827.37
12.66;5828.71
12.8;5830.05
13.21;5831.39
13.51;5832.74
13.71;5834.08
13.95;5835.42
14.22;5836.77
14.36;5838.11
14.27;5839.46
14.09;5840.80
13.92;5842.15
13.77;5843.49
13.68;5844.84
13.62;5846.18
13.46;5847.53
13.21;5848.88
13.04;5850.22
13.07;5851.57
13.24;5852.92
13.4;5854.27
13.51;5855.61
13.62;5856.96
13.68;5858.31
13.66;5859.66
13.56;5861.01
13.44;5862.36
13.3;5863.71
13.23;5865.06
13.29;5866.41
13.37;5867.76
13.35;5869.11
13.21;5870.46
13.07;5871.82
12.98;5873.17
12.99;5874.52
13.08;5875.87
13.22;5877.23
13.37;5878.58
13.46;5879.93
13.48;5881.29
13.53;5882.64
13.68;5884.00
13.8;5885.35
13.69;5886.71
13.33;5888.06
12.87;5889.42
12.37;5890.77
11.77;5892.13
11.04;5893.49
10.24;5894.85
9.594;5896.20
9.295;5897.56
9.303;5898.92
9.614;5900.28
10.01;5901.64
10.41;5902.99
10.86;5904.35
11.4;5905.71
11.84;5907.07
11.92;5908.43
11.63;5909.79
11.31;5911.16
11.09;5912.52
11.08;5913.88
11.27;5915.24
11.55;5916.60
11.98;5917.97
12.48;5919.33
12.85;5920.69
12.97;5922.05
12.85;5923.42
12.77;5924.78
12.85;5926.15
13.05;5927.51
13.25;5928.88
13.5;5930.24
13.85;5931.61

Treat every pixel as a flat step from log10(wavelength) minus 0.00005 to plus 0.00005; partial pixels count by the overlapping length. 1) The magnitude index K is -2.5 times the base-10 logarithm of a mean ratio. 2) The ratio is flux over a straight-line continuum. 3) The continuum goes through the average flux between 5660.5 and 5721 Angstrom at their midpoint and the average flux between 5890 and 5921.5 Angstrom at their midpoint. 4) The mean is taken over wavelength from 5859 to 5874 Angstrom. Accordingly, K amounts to -0.149 mag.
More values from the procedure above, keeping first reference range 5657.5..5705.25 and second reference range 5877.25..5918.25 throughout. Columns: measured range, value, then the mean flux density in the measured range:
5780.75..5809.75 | -0.102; 14.1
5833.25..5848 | -0.131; 13.9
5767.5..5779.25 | -0.138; 14.8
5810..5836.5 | -0.098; 13.7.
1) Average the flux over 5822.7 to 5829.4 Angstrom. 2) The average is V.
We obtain 13.2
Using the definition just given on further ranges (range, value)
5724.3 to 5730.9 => 13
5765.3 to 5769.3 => 15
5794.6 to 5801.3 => 13.5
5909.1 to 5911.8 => 11.4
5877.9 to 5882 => 13.5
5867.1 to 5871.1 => 13.3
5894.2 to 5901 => 9.61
